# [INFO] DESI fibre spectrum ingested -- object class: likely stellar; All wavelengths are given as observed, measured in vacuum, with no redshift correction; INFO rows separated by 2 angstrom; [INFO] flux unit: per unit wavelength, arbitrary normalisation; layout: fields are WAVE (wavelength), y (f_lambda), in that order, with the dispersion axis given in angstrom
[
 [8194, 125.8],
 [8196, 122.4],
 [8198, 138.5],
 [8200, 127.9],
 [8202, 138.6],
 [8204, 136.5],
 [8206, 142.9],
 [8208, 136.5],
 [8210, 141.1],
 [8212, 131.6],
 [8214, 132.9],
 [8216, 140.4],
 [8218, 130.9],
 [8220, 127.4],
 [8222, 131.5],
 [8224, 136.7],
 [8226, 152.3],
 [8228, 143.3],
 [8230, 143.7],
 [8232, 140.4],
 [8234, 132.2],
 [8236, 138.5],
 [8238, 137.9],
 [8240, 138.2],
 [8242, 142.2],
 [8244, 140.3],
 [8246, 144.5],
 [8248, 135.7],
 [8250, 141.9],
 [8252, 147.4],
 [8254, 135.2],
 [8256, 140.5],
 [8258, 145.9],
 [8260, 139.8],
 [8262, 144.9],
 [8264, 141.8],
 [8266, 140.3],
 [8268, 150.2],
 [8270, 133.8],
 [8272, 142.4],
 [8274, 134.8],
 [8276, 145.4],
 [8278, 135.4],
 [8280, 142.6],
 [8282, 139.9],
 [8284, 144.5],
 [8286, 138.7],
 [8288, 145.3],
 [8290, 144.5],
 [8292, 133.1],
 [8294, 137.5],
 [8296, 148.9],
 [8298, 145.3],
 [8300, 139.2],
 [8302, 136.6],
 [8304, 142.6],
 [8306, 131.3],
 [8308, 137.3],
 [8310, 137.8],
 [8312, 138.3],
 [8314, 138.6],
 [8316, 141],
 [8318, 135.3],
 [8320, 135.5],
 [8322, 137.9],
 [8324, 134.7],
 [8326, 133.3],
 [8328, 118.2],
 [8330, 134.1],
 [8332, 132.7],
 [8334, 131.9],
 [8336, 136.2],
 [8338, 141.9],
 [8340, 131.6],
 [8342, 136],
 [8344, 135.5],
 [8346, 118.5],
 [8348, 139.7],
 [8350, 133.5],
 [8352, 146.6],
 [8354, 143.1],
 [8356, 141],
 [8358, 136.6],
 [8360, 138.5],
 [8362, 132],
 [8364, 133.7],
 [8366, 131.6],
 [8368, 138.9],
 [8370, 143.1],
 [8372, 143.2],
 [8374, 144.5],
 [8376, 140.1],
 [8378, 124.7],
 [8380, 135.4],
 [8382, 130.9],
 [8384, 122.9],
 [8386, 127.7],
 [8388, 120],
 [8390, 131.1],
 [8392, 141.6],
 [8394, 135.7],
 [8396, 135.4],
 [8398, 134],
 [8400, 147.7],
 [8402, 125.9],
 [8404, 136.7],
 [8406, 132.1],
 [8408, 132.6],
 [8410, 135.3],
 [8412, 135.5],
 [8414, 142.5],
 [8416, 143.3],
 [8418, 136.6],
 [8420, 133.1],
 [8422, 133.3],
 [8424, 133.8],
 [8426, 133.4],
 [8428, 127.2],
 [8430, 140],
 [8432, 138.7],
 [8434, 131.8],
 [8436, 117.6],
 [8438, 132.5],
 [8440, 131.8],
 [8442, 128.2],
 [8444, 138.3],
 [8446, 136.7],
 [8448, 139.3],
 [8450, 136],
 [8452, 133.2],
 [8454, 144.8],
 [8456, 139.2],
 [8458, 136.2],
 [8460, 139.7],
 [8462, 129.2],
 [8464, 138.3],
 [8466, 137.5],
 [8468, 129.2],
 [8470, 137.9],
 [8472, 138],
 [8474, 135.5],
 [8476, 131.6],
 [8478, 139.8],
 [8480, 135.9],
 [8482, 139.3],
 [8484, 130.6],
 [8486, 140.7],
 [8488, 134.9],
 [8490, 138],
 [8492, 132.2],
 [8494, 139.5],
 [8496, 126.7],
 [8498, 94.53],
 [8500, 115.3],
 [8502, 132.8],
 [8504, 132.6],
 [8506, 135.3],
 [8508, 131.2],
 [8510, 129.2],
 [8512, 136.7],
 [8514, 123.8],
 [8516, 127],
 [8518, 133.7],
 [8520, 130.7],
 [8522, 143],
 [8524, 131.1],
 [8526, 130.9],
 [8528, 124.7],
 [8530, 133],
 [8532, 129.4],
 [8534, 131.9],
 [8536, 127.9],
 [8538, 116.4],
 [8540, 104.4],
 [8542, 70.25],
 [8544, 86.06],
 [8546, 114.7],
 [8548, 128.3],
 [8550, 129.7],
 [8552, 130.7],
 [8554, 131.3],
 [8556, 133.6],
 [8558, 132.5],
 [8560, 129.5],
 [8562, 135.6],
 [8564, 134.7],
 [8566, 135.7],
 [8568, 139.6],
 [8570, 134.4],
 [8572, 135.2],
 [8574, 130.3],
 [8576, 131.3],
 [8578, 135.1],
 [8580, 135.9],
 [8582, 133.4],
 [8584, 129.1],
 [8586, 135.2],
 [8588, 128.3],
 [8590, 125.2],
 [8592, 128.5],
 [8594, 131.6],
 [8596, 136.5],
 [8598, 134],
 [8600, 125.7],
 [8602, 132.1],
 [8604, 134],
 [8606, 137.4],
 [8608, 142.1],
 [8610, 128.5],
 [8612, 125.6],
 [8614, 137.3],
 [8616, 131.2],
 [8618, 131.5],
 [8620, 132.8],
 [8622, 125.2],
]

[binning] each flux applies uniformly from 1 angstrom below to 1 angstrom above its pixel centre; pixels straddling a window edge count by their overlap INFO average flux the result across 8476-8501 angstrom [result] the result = 131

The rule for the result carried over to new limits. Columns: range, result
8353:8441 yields 135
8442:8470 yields 136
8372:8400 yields 134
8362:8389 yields 134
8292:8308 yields 140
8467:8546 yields 128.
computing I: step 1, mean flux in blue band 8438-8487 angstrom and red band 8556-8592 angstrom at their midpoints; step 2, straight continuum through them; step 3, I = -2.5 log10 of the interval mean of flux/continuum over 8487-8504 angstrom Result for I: 0.07 mag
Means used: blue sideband 136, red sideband 133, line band 127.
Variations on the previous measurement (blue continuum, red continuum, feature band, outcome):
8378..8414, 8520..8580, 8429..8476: -0.04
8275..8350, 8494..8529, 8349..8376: -0.03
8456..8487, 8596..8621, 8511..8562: 0.08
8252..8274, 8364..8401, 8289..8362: 0.01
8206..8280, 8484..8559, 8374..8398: 0.00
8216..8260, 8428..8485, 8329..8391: 0.02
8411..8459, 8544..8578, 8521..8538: 0.01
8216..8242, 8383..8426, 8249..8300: -0.04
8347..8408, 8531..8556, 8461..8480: -0.08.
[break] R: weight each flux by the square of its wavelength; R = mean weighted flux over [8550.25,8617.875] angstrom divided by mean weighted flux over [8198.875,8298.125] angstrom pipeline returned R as 1.03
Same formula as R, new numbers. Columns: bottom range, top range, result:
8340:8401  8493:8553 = 0.95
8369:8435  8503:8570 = 0.97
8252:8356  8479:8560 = 0.96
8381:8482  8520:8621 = 0.99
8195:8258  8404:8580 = 1.01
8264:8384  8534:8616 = 0.99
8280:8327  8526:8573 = 0.95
